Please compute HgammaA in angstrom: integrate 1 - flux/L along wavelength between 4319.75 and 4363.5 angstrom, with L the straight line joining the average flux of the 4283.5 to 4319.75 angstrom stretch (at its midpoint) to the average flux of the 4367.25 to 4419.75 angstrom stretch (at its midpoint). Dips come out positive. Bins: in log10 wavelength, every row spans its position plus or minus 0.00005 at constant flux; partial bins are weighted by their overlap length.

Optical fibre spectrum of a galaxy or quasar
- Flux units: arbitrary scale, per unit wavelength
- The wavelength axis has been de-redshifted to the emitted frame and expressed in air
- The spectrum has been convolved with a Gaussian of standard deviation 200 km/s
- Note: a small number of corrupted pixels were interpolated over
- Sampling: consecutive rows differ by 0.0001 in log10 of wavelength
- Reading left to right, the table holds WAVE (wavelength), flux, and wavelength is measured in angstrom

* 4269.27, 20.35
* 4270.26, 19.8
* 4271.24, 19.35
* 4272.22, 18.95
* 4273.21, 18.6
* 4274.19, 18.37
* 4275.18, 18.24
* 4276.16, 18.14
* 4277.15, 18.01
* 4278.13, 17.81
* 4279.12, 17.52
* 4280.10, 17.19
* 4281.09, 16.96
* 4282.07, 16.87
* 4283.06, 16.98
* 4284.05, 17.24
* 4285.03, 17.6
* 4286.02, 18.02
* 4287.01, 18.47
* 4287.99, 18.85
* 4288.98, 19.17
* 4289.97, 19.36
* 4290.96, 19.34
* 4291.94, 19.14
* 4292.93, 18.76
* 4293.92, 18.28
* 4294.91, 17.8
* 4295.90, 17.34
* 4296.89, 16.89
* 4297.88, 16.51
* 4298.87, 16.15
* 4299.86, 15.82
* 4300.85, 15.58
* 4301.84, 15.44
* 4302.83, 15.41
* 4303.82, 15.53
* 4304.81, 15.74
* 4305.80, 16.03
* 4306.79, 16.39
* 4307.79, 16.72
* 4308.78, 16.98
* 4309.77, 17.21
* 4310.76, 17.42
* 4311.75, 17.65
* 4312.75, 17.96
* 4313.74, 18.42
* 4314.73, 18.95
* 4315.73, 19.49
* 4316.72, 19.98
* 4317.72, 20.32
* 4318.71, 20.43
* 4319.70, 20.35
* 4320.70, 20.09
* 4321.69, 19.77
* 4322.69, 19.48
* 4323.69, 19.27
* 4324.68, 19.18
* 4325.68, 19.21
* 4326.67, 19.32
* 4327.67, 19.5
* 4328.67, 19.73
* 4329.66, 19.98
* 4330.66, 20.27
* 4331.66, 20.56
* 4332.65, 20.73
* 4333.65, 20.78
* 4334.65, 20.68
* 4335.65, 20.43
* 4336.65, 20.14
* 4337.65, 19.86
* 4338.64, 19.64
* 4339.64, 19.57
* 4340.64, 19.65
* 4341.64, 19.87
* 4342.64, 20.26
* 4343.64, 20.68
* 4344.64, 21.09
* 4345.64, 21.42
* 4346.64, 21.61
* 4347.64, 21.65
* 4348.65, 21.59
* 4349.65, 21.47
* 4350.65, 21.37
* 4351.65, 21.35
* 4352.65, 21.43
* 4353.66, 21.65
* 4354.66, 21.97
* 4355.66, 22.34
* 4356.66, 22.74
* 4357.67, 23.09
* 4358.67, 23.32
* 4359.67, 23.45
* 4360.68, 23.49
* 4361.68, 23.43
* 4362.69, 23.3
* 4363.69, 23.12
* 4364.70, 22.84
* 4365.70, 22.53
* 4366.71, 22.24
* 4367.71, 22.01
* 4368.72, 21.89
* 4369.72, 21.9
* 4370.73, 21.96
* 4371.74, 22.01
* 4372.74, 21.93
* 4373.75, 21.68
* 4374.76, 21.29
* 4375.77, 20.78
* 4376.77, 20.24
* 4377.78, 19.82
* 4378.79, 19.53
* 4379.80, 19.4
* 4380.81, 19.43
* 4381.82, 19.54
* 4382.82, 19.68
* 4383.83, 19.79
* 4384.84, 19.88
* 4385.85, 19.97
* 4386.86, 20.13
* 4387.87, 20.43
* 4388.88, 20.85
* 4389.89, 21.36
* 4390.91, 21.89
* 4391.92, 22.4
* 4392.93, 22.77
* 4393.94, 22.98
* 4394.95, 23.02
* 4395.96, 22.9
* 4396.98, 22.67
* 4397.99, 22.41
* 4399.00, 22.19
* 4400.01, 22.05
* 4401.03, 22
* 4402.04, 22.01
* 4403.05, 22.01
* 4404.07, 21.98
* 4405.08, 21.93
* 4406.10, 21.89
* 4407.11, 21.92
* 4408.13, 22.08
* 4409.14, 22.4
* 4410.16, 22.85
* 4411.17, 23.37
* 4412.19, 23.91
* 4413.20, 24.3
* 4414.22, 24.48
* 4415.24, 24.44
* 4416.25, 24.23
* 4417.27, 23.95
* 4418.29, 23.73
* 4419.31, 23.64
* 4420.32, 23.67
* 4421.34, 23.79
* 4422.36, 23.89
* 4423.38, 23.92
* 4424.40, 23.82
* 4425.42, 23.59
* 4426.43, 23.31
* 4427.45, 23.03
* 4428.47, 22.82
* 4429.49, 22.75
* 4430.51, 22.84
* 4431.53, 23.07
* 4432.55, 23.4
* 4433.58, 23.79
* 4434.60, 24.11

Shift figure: -3.1 angstrom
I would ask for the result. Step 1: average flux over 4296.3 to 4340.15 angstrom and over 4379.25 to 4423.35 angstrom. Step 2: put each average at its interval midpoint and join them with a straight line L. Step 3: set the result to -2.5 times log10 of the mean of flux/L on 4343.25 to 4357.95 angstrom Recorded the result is -0.089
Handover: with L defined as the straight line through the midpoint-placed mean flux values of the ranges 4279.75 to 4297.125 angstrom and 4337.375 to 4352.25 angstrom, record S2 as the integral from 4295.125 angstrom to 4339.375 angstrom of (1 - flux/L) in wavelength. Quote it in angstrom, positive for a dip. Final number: 2.2 angstrom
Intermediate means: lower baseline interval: 18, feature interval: 18.5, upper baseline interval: 20.8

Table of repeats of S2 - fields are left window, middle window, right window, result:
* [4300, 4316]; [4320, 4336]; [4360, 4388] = -1.5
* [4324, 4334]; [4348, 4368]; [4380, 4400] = -1.8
